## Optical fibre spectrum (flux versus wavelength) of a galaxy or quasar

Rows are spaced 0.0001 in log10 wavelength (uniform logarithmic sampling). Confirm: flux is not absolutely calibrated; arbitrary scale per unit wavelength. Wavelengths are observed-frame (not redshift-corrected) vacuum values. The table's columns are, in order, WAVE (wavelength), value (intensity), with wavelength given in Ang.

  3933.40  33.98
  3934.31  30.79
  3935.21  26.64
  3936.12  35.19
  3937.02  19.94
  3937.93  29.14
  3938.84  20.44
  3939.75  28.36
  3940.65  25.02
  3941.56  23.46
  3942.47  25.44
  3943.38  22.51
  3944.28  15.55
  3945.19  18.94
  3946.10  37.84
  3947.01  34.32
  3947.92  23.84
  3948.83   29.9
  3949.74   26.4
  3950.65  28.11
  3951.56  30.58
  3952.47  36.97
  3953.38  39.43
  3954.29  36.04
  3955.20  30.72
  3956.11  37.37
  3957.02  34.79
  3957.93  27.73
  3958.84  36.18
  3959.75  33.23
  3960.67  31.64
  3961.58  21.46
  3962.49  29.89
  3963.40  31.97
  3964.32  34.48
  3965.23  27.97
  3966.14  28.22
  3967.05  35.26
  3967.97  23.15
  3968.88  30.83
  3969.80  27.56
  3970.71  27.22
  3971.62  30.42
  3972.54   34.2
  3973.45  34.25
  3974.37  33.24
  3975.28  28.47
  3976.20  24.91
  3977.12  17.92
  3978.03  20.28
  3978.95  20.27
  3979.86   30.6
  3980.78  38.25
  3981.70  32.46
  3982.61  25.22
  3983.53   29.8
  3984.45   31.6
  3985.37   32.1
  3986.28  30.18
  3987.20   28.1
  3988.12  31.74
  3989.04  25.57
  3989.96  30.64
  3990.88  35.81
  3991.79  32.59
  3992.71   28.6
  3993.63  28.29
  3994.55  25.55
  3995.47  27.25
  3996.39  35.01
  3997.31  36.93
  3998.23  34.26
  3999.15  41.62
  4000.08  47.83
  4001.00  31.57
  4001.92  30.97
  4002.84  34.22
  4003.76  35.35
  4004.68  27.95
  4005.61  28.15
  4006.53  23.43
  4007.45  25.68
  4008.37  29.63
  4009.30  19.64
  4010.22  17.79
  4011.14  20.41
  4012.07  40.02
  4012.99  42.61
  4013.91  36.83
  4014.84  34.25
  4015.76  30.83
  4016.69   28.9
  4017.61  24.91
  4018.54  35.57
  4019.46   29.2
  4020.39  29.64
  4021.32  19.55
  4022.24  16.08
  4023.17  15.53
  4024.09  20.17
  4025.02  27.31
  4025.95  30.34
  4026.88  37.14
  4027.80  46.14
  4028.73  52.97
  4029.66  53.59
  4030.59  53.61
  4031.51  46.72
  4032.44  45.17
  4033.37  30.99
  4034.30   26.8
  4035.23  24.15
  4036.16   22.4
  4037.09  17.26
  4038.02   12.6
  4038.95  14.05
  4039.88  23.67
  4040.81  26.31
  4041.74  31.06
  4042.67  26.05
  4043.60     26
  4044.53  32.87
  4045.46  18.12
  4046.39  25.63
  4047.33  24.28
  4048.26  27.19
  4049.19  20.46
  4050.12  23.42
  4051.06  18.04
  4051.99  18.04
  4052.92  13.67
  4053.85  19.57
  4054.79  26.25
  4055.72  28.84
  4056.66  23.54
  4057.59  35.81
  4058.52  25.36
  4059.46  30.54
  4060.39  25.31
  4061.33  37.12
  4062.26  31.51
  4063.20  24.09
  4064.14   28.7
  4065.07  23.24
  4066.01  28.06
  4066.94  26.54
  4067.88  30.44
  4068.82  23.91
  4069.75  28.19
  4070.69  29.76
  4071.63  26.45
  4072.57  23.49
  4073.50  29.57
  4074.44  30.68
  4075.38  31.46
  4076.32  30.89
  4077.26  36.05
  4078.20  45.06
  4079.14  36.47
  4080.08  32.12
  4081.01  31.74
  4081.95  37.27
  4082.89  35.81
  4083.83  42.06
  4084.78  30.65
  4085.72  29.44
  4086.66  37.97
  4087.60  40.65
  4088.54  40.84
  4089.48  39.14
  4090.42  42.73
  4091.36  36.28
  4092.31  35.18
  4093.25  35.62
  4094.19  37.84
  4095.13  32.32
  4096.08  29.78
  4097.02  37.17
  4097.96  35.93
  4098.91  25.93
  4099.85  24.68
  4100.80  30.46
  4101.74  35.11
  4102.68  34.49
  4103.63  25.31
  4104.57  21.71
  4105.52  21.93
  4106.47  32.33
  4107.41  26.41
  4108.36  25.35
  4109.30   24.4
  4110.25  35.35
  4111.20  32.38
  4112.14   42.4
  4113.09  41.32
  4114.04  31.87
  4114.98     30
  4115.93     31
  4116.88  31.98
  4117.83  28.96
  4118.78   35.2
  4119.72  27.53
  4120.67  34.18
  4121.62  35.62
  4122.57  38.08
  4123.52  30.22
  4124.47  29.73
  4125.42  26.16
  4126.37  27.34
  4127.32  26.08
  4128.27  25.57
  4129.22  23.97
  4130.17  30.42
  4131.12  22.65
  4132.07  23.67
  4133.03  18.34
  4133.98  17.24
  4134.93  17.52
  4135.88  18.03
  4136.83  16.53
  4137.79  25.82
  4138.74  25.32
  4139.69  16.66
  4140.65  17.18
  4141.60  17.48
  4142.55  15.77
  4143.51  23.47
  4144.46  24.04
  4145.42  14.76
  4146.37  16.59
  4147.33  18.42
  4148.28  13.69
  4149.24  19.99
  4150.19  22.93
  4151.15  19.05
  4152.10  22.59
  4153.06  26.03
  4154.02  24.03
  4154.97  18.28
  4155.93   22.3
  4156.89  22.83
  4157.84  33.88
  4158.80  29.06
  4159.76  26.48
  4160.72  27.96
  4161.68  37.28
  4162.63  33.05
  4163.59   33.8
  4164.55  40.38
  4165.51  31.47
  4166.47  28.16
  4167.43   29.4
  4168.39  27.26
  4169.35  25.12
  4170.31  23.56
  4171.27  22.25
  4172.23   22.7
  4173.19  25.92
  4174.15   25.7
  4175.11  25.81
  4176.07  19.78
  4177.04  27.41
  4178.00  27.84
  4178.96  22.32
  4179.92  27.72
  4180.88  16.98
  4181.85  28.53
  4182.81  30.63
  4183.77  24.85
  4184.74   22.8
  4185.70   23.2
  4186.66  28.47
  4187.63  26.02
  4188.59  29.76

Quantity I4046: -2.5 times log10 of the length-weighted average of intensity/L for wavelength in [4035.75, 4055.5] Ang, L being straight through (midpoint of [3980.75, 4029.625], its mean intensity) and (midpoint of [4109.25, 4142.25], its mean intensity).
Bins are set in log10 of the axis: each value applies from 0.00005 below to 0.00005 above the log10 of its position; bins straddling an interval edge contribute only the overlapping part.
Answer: 0.310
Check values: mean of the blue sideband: 30.9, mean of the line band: 22.3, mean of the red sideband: 27.3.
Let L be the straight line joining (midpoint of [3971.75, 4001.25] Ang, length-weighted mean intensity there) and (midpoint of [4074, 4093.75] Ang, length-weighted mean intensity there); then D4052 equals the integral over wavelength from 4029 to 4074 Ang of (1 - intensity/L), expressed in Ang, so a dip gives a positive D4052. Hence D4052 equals 9.1 Ang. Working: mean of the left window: 30.8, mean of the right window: 36.1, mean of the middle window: 27.4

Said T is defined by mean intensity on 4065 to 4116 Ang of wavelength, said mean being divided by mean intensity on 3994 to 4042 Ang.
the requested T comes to 1.05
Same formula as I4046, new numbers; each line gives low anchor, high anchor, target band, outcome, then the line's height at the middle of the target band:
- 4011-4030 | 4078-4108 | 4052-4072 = 0.22 mag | 33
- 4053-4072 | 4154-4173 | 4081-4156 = -0.02 mag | 27.7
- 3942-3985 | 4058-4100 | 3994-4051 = 0.04 mag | 31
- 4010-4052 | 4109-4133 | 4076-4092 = -0.23 mag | 29.8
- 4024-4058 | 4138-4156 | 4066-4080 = -0.18 mag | 25.9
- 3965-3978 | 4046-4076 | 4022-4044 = -0.13 mag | 27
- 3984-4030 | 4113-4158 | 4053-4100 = -0.16 mag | 27.5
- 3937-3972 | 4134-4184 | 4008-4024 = 0.00 mag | 27.6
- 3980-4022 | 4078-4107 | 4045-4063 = 0.29 mag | 32.6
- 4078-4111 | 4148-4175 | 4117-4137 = 0.13 mag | 29.9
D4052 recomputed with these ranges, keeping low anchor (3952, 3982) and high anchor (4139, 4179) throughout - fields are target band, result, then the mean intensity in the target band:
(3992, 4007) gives -1.4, 32.3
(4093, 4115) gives -4.3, 31.2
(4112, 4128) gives -3.9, 31.9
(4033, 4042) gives 1.8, 22.7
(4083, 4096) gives -4.9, 36.7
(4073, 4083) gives -2.7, 34.2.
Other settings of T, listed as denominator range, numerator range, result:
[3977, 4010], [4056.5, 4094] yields 1.07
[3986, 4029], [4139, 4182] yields 0.80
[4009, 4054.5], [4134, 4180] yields 0.85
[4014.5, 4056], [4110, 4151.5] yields 0.91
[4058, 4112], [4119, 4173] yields 0.79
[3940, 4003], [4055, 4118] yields 1.05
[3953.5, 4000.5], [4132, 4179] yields 0.77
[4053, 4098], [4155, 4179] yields 0.87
